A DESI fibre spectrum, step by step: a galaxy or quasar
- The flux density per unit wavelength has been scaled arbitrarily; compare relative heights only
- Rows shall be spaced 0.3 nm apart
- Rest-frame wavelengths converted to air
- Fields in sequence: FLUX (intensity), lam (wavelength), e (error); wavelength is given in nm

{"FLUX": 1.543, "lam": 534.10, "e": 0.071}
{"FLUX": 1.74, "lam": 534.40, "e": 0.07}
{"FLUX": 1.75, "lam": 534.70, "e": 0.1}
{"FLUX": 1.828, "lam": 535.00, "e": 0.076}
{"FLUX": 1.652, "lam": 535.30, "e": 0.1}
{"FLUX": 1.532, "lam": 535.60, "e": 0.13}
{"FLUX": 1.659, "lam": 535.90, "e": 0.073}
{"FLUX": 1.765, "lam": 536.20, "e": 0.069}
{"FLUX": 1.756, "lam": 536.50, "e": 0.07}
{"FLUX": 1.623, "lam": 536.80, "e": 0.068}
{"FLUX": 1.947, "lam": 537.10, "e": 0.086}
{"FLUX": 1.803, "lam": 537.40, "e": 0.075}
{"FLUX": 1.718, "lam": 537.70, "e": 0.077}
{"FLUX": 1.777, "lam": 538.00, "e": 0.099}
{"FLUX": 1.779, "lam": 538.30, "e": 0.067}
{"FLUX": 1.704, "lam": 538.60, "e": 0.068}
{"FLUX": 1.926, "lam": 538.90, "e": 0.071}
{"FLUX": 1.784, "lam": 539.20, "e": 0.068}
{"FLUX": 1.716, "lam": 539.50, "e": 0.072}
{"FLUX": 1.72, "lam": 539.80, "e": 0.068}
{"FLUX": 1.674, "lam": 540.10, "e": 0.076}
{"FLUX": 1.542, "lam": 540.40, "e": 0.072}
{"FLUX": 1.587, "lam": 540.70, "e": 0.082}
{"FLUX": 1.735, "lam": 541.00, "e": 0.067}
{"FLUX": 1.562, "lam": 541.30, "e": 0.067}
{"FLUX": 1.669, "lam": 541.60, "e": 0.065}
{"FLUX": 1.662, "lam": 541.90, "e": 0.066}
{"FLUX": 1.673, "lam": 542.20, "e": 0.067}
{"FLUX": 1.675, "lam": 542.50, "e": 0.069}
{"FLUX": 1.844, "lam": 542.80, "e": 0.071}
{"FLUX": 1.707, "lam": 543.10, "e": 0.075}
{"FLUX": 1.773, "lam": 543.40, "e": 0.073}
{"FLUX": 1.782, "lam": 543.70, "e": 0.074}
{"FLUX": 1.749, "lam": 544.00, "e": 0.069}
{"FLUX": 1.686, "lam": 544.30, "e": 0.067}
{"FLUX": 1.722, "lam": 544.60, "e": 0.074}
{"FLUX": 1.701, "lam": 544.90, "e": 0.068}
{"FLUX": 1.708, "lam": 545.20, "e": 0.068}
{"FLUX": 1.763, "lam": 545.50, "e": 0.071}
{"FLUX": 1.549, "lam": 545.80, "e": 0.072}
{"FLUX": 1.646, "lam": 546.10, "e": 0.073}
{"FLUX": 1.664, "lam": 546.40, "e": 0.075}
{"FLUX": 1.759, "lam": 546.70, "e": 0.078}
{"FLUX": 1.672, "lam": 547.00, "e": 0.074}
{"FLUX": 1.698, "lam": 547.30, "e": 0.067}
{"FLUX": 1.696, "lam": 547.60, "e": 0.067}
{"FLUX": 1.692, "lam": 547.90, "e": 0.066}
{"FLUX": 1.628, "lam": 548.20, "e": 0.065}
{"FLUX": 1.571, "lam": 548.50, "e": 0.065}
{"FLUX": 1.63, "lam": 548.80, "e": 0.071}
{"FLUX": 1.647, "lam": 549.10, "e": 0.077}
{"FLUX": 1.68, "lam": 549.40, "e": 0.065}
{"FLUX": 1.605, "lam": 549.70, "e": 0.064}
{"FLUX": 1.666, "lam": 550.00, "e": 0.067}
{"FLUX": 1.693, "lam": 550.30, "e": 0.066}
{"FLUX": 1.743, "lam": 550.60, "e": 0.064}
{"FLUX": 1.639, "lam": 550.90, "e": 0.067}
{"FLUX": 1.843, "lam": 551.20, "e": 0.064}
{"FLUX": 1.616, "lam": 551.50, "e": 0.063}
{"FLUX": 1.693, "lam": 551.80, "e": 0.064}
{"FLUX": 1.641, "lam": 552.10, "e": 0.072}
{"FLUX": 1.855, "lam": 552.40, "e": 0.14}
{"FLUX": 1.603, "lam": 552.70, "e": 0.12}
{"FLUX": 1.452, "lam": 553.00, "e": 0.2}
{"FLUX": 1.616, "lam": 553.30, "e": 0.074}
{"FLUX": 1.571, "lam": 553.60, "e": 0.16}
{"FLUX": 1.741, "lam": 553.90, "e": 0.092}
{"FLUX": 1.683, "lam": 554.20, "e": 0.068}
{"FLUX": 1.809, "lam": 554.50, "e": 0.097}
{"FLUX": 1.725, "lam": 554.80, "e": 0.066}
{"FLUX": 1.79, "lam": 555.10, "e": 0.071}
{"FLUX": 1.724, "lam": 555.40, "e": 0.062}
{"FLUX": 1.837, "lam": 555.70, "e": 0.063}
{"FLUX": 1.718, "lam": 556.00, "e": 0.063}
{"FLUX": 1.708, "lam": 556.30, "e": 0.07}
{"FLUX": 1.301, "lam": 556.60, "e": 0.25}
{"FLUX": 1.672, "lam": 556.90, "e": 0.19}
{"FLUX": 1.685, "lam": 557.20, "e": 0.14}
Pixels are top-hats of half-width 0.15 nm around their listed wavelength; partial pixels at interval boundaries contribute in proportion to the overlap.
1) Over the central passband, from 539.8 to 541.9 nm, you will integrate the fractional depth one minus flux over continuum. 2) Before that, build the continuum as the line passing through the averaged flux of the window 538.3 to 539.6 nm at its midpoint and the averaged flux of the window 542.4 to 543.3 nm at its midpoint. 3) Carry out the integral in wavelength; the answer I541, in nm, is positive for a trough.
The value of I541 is 0.15 nm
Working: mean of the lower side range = 1.78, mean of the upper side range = 1.75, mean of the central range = 1.64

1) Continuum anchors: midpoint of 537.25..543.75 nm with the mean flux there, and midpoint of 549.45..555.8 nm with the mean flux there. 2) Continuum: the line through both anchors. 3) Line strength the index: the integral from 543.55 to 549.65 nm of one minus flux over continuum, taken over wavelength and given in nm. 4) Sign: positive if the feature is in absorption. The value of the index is 0.084 nm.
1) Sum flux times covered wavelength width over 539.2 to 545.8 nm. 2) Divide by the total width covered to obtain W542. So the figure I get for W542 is 1.7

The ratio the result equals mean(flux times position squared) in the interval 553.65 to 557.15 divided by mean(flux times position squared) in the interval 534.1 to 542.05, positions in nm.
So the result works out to 1.06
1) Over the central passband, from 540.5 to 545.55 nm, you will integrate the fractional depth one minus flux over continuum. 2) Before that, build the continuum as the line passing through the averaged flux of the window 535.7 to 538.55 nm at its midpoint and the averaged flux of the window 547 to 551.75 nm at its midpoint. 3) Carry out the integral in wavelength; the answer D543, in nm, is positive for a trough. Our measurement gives 0.03 nm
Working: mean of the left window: 1.75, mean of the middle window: 1.7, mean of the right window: 1.67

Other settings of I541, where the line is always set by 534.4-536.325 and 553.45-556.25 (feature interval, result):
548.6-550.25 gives 0.07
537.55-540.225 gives -0.08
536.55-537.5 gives -0.05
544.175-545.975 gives 0.03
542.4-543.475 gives -0.02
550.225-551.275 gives 0.00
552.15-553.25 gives 0.06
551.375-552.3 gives 0.03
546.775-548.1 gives 0.02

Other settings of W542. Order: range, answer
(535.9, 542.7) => 1.72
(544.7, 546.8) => 1.68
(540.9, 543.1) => 1.69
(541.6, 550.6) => 1.69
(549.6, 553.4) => 1.67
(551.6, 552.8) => 1.7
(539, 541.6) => 1.67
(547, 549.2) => 1.65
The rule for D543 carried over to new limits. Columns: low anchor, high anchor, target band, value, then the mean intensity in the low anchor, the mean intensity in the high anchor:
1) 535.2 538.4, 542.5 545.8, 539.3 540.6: 0.05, 1.73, 1.73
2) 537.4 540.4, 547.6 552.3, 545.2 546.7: 0.02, 1.75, 1.67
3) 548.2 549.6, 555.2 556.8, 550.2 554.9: -0.10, 1.63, 1.66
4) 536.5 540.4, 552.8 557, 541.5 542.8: 0.03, 1.76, 1.67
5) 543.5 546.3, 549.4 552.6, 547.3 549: 0.05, 1.7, 1.7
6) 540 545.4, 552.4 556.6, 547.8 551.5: 0.04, 1.69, 1.68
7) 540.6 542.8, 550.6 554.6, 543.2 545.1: -0.07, 1.67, 1.67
